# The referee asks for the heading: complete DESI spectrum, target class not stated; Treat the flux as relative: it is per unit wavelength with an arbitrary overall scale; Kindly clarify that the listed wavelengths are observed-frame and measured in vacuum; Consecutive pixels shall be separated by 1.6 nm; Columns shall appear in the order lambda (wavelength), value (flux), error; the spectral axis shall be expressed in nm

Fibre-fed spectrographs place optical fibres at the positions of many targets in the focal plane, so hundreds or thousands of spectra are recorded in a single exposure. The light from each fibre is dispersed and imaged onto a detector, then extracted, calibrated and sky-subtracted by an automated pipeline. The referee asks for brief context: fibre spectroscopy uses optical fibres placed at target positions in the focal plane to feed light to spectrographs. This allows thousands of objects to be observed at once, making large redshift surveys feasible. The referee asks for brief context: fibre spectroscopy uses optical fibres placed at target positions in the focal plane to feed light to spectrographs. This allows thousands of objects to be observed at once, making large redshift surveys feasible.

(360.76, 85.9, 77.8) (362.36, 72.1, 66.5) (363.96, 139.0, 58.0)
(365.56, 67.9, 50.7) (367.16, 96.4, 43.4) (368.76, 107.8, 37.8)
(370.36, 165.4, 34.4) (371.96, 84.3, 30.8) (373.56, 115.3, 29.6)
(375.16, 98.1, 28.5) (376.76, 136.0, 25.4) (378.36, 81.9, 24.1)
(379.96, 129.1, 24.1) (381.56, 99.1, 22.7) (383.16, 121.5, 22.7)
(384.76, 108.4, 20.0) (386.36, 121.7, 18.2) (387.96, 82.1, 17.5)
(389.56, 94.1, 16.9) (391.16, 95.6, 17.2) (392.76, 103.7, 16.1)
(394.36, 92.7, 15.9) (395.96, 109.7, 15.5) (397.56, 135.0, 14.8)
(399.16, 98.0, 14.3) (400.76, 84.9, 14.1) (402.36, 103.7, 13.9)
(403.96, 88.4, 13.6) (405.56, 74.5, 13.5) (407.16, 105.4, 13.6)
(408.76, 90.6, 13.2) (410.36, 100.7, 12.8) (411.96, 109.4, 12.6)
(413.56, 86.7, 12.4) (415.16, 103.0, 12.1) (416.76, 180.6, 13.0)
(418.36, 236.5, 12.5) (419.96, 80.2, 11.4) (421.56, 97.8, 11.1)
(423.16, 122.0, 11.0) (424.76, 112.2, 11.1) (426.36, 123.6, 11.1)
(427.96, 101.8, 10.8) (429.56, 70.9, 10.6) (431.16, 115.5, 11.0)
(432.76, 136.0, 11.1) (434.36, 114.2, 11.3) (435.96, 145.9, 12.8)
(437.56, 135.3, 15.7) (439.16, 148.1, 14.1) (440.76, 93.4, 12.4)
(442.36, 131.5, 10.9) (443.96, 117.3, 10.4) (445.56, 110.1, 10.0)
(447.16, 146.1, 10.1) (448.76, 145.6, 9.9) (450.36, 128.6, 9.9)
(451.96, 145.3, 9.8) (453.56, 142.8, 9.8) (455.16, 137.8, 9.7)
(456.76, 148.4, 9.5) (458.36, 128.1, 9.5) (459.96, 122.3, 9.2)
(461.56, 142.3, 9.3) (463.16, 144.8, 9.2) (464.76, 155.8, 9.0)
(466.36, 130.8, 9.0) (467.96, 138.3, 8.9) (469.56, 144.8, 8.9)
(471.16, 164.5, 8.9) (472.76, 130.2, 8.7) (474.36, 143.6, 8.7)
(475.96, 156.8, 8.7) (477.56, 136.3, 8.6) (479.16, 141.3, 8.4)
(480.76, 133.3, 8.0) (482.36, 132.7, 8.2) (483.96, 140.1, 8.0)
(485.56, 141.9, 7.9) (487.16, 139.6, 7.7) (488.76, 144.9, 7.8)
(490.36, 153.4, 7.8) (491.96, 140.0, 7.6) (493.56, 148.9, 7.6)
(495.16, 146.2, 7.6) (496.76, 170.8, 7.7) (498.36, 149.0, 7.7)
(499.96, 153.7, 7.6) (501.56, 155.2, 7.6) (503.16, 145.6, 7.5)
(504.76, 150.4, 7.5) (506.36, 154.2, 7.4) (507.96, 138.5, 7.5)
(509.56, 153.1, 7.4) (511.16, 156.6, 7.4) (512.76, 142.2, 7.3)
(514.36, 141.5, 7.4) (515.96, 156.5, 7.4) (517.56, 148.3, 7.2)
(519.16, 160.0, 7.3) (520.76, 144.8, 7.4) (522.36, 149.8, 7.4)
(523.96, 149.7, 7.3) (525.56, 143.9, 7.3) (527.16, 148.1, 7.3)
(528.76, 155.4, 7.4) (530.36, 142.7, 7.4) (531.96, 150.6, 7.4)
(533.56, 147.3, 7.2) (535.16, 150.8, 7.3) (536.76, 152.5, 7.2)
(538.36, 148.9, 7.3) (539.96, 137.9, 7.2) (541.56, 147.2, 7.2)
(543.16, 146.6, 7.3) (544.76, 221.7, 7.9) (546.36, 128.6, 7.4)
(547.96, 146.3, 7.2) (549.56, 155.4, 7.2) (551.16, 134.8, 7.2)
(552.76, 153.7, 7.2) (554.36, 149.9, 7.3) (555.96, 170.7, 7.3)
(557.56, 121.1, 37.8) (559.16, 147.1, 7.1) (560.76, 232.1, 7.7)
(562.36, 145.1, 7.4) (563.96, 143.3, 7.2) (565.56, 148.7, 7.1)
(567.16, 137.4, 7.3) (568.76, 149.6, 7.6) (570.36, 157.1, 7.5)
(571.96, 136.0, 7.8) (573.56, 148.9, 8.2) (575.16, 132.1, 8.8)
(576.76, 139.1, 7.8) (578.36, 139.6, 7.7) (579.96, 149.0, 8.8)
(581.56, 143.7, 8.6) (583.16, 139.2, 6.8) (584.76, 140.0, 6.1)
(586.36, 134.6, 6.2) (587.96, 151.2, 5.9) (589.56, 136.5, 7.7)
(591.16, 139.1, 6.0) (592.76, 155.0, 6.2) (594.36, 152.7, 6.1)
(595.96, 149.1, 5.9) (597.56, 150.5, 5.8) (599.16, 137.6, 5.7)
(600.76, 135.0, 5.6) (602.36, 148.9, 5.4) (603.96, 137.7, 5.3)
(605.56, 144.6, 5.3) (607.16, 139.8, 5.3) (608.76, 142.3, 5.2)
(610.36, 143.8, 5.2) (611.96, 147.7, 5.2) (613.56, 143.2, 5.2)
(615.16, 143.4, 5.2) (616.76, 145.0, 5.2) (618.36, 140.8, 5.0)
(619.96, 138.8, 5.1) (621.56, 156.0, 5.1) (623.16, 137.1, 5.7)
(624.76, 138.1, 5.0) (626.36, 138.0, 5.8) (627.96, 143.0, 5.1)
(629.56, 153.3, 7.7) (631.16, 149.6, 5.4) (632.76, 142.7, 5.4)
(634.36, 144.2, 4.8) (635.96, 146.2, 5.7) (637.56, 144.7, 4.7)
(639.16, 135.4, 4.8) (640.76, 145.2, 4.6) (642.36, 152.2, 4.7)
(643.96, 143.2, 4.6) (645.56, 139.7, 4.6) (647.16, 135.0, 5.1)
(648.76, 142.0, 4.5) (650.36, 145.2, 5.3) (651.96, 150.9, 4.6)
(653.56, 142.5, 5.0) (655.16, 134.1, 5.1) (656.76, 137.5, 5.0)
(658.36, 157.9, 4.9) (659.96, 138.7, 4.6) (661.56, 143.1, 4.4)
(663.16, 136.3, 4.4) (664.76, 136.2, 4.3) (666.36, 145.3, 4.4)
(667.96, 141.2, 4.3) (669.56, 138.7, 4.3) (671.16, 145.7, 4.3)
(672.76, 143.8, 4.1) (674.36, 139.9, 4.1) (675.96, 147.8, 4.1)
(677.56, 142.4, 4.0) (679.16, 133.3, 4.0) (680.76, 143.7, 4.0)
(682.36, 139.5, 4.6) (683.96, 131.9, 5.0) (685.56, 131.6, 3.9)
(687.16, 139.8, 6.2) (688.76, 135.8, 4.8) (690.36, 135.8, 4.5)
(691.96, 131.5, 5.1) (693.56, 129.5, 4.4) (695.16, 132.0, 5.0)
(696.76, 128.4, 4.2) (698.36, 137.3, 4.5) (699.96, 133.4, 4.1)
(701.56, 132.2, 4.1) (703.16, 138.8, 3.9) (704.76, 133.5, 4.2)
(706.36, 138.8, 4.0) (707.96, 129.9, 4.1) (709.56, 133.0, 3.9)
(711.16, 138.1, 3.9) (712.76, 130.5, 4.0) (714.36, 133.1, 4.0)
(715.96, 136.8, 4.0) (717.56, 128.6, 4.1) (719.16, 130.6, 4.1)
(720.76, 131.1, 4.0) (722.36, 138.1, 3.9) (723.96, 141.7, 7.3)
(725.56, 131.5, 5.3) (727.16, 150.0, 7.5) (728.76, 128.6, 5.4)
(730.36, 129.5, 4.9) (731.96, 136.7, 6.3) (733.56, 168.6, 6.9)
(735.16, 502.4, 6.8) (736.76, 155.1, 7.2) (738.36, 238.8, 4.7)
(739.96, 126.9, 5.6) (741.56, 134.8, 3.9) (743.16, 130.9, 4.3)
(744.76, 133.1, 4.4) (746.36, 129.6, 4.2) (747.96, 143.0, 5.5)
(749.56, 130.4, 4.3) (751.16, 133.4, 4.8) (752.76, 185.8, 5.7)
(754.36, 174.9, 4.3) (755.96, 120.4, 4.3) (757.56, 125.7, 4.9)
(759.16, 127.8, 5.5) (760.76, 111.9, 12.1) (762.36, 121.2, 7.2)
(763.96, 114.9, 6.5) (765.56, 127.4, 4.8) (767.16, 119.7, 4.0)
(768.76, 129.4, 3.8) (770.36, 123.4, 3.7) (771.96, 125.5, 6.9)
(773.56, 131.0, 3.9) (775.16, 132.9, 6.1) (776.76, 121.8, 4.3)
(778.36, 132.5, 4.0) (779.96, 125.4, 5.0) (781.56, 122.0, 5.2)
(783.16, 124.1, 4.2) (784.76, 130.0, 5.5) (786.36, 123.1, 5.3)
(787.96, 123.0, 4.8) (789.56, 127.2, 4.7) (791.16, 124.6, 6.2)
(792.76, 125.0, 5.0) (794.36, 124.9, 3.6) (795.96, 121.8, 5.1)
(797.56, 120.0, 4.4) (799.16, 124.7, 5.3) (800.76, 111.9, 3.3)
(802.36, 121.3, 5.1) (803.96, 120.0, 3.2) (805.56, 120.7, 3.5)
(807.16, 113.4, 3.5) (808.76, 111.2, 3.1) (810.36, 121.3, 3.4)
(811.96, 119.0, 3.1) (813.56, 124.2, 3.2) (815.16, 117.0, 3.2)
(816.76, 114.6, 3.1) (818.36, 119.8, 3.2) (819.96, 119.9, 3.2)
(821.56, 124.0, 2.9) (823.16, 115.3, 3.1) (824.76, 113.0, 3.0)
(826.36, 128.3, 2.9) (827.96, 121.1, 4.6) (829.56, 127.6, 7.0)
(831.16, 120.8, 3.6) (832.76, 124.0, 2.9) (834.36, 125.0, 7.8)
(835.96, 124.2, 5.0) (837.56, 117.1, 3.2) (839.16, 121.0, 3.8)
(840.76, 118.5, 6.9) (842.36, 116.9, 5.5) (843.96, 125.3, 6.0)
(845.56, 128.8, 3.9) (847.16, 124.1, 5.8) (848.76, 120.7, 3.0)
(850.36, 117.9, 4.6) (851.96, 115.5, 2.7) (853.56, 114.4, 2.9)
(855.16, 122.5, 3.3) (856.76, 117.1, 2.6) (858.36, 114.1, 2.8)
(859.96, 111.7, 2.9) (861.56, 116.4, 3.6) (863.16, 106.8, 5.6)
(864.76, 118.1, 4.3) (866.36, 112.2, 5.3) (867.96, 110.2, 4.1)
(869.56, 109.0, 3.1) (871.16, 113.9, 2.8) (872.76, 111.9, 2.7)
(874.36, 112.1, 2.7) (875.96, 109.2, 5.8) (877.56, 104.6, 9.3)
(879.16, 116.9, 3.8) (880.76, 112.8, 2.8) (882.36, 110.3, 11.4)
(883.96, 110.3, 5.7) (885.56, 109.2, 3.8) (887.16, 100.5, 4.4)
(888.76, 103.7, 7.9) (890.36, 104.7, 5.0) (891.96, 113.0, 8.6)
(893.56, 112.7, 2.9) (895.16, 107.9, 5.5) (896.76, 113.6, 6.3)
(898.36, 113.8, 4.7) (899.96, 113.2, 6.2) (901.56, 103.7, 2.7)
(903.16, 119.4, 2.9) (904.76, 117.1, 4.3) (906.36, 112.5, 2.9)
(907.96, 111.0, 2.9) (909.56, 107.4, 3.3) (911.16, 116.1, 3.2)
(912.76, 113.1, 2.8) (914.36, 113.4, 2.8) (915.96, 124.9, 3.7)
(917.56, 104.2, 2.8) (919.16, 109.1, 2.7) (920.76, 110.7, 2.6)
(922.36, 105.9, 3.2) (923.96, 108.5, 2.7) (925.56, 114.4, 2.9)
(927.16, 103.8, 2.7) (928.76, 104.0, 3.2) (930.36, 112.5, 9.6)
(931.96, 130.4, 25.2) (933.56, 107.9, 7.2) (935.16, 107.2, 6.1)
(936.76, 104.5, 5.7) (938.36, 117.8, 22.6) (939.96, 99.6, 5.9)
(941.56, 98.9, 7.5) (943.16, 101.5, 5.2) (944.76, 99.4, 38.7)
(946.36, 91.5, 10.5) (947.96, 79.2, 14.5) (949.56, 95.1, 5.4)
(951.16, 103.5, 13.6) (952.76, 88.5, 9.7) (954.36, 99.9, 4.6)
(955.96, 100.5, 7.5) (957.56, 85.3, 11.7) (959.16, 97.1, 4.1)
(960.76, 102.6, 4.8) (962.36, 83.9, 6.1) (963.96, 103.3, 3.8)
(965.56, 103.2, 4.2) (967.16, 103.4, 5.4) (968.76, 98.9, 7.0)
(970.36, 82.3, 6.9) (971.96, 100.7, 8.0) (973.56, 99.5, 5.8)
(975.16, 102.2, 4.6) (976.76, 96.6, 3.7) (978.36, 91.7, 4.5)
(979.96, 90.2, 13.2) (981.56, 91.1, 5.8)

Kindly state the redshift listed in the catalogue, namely 0.12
